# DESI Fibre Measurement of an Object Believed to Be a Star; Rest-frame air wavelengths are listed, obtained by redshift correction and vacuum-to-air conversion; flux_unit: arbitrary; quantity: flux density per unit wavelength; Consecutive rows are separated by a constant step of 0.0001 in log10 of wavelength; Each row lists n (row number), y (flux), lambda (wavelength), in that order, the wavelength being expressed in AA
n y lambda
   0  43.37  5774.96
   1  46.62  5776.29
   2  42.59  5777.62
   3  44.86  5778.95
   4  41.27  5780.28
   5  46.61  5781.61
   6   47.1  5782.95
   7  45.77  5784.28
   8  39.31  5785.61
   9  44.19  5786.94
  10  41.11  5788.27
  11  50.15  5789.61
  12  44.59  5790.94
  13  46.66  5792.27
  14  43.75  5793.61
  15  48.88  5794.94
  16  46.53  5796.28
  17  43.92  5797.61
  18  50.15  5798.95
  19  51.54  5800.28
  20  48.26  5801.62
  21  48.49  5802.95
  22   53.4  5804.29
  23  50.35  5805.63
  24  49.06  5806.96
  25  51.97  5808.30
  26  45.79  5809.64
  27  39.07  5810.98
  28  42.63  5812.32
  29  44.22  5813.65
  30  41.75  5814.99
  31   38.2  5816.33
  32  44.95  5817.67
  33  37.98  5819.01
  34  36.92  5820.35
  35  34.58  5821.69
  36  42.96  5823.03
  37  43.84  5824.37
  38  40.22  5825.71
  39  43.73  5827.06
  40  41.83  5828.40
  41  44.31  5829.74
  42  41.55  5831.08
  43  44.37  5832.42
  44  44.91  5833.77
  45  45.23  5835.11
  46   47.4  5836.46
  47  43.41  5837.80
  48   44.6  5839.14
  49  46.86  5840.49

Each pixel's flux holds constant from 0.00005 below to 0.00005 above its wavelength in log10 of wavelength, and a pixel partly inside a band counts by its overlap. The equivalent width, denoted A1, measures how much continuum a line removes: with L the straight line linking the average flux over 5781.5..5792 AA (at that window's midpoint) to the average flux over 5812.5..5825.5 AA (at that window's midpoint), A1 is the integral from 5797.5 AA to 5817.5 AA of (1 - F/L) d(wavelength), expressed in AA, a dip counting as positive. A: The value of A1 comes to -2.1 AA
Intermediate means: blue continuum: 44.8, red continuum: 40.7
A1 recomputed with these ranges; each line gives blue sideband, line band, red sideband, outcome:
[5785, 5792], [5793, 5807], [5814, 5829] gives -1.86 AA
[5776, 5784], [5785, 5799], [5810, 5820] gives -0.53 AA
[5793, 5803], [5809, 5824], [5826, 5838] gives 1.58 AA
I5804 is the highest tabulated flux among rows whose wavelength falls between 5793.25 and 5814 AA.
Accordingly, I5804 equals 53.4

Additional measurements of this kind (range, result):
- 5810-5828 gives 44.95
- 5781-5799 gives 50.15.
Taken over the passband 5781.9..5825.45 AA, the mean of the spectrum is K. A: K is 44.9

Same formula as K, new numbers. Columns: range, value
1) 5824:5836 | 43.4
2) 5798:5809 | 50.2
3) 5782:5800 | 45.7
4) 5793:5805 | 48.3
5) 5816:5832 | 41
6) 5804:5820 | 44.6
